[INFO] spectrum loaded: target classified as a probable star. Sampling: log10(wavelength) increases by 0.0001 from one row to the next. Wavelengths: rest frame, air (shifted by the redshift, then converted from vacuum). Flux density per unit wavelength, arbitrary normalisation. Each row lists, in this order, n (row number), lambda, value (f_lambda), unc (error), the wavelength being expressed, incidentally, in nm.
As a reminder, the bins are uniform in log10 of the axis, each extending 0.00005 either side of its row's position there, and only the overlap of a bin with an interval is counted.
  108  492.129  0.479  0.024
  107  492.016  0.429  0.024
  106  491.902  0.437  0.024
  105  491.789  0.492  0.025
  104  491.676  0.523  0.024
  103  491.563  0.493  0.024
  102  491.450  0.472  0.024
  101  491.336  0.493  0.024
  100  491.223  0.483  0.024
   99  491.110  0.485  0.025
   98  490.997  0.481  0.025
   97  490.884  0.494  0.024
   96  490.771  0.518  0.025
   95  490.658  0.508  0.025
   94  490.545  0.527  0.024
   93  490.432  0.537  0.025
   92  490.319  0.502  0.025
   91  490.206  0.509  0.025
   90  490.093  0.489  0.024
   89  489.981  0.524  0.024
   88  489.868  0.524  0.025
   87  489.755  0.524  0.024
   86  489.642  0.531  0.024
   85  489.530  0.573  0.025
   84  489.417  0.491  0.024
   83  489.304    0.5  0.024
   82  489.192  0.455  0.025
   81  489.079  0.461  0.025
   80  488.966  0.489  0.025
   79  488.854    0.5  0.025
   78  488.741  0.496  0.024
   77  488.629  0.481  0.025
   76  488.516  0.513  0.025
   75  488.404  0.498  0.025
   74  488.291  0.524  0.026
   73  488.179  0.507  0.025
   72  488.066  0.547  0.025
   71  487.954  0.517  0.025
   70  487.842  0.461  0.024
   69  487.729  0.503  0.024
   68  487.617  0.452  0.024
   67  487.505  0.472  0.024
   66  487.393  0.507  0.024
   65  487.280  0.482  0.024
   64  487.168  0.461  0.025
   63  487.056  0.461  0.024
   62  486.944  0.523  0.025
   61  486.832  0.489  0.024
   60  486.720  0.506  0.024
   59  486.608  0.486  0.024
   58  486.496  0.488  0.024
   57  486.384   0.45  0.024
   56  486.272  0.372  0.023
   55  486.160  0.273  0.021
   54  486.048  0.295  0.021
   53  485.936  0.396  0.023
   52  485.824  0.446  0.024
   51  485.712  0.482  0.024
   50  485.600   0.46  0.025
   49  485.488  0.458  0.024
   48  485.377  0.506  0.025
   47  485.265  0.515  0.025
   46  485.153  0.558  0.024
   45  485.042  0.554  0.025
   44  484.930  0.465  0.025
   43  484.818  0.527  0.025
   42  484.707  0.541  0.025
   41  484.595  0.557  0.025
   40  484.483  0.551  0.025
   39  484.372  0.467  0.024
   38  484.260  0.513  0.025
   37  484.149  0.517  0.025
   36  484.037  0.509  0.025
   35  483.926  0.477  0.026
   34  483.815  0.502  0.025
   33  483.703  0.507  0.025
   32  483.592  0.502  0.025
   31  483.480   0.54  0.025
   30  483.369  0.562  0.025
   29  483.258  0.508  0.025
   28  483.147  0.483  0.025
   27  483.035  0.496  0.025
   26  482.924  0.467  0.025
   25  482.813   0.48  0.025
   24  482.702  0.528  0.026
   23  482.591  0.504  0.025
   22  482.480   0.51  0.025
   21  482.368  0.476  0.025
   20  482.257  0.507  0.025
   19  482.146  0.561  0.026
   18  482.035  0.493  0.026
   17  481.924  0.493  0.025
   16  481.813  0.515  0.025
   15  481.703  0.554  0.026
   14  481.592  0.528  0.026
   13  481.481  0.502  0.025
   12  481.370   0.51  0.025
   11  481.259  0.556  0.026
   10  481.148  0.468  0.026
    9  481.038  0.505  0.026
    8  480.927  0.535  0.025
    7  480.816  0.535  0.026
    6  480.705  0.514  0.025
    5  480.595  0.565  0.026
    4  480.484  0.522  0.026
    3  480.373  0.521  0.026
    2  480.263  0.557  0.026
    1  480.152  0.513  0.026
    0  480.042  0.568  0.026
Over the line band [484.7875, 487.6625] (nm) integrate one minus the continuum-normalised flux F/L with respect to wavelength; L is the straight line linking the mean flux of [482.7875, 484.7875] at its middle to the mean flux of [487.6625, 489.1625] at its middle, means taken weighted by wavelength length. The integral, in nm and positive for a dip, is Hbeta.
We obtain 0.23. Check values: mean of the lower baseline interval 0.511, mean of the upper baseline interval 0.498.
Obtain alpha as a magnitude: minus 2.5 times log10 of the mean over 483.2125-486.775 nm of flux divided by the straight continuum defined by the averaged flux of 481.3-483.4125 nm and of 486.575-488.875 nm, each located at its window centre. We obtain 0.04 mag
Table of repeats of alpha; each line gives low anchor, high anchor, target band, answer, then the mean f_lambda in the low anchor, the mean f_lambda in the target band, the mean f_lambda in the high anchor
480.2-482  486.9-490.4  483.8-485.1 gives -0.006 mag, 0.523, 0.516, 0.499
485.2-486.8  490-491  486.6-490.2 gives -0.050 mag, 0.439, 0.499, 0.509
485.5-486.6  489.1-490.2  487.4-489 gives -0.061 mag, 0.412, 0.498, 0.511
